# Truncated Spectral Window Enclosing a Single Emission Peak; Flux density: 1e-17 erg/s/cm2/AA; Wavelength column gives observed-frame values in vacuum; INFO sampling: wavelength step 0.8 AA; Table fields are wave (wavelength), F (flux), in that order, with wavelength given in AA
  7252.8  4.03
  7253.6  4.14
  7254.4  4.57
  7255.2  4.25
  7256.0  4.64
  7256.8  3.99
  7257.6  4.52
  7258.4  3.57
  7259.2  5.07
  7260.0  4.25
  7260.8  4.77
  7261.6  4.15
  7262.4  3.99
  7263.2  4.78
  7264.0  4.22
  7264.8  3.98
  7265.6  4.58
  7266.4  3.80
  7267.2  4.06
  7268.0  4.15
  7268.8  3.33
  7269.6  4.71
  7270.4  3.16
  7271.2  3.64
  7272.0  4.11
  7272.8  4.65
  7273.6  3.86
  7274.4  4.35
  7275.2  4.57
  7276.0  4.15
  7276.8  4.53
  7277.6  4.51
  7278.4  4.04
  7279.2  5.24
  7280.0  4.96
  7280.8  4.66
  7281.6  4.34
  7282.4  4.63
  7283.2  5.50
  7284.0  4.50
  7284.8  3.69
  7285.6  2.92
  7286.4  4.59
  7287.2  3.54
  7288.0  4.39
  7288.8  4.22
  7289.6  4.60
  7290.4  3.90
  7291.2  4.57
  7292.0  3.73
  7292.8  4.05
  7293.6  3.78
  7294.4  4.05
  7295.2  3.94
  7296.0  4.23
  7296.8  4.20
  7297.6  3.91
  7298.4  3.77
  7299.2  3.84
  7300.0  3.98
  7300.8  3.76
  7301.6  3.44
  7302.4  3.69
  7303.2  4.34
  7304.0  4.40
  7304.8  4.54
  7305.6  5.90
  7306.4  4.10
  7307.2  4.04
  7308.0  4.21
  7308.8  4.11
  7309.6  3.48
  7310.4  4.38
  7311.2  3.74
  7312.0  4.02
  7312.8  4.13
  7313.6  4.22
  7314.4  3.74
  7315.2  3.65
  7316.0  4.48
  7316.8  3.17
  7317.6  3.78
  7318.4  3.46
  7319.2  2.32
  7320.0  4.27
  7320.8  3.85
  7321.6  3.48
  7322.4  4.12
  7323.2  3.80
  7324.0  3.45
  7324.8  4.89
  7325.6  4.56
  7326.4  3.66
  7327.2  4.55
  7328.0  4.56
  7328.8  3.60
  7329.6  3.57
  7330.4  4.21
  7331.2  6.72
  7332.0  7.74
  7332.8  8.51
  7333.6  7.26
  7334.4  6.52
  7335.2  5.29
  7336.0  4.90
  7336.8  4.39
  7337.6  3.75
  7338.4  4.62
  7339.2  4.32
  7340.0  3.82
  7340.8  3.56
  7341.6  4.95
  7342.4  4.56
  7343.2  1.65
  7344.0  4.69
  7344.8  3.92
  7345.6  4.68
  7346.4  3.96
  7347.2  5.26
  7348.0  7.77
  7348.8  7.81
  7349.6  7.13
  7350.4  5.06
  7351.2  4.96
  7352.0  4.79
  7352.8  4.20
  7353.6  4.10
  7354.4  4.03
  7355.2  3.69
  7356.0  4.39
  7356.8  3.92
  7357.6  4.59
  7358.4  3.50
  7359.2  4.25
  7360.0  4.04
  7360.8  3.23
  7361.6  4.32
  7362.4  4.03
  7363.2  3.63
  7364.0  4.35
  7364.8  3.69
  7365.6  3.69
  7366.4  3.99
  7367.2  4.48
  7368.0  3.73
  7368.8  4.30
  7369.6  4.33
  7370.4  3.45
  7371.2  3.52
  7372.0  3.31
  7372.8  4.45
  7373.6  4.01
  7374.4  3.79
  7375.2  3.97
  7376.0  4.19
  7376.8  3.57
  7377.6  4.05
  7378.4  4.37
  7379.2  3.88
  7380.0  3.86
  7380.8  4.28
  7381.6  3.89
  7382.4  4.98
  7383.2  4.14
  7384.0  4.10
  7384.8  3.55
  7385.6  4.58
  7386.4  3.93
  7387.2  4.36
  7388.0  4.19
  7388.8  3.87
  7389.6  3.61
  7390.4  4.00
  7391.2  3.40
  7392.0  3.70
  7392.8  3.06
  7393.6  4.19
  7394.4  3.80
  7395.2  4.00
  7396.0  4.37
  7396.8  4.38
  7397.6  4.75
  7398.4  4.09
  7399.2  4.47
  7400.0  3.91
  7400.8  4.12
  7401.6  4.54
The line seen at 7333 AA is [S II] 6716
